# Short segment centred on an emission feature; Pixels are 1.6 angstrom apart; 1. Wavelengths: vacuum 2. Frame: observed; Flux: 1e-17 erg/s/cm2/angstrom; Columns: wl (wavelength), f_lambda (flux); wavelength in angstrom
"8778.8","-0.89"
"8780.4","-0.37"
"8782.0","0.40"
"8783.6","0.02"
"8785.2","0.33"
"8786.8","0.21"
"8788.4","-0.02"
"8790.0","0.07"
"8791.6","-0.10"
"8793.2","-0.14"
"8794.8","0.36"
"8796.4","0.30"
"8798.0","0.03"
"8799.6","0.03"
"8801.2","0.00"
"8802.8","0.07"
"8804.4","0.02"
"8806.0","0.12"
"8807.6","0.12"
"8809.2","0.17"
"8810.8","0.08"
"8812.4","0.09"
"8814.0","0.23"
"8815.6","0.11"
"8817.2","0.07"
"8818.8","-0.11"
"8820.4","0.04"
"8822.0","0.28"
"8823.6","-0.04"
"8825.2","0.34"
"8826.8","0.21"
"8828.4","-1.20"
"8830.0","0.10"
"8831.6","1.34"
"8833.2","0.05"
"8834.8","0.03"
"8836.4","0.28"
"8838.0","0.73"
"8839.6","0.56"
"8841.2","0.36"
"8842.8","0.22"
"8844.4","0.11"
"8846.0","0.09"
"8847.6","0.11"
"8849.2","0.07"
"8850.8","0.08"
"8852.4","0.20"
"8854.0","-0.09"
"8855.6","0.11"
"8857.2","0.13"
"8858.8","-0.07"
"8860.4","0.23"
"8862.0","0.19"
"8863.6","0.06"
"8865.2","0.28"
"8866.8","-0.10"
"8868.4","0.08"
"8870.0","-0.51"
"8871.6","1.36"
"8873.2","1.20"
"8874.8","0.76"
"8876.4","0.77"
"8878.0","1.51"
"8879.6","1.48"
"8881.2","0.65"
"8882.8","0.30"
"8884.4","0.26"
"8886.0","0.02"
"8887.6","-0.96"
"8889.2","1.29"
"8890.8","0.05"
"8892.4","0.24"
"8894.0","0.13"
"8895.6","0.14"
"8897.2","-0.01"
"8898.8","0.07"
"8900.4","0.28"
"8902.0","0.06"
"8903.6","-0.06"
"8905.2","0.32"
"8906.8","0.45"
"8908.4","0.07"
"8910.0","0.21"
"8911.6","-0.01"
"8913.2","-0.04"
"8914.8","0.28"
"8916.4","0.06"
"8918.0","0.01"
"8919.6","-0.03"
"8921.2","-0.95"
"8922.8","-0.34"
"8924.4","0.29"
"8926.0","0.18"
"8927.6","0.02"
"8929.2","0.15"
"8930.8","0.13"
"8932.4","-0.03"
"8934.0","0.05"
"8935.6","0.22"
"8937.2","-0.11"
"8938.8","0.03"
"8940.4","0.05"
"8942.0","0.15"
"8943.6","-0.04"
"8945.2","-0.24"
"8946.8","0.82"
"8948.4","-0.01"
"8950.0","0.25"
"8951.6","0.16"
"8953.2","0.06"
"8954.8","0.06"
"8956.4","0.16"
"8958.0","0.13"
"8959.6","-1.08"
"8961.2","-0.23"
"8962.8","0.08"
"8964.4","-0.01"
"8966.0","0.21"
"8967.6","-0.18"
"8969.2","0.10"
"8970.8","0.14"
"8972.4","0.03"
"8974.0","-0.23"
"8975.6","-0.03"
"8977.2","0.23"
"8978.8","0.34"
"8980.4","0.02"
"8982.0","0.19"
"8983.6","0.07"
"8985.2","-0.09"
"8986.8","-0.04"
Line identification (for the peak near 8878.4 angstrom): [O II] 3727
